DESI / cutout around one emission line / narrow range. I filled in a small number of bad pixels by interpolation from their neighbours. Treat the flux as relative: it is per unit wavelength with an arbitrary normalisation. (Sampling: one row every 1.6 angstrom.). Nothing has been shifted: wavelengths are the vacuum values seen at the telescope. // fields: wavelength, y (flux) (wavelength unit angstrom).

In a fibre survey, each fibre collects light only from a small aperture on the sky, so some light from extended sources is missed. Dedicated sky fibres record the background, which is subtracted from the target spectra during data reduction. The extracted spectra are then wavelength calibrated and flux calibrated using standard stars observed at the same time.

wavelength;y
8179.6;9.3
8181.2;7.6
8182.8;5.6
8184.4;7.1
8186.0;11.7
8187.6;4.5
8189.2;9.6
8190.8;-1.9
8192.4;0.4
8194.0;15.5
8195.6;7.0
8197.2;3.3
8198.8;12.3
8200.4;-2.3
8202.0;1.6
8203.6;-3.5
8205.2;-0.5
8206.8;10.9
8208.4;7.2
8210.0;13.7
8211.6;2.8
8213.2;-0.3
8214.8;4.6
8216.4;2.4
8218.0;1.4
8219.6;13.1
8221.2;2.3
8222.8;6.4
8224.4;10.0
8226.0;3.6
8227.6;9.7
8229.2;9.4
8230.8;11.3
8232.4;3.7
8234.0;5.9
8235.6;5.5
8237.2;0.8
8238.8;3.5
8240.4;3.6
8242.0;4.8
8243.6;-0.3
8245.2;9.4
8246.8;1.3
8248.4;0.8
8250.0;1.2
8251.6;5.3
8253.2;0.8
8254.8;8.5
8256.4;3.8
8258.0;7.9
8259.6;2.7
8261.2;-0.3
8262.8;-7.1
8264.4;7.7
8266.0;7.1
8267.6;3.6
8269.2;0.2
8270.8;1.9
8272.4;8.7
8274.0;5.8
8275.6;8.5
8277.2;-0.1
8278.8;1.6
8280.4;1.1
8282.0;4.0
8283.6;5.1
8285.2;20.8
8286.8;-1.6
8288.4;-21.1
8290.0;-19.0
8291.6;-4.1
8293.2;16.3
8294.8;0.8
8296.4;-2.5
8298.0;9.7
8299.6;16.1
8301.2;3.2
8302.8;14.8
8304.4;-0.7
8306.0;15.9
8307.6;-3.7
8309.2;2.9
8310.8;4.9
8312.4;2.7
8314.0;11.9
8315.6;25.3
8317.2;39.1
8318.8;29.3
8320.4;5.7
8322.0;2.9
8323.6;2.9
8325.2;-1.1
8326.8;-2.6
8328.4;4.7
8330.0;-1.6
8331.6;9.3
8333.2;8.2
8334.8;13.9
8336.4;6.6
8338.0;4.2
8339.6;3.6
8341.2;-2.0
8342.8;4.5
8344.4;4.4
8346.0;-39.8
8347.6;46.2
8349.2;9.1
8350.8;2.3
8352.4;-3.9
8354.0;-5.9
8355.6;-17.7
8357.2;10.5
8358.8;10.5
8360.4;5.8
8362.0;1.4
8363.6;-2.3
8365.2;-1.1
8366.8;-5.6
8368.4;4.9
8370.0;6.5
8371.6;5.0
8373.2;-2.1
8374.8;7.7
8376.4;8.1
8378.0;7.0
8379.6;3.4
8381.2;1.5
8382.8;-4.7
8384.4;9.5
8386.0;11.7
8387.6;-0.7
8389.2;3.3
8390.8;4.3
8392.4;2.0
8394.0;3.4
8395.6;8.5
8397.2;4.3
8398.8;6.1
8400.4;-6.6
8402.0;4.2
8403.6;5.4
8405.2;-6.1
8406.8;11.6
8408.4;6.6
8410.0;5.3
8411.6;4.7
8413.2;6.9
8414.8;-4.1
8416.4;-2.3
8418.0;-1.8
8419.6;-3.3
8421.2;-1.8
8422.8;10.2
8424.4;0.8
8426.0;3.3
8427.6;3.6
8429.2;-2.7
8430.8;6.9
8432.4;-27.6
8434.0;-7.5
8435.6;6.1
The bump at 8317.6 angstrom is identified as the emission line H-beta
